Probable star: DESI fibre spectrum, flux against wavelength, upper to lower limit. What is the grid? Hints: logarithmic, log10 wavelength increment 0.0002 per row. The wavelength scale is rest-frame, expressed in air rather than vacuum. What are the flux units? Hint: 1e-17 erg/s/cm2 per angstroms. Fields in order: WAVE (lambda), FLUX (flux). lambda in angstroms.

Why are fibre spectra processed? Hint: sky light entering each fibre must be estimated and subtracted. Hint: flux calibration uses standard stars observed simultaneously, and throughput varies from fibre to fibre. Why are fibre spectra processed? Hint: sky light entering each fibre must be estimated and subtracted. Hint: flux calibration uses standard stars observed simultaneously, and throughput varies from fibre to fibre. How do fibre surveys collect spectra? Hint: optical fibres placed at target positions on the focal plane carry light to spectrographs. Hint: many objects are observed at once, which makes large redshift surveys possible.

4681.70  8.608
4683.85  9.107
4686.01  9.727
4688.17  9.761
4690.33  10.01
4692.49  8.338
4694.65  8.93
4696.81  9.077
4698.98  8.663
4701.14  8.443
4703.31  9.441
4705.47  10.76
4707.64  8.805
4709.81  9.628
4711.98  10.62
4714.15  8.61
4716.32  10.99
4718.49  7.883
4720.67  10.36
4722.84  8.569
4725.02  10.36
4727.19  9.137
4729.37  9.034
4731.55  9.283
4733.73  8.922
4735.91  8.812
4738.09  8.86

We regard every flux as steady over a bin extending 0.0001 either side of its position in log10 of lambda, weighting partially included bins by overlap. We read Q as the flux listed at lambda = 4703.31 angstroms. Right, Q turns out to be 9.441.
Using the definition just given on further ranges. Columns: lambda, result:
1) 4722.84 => 8.569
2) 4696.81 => 9.077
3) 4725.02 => 10.36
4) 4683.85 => 9.107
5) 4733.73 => 8.922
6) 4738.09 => 8.86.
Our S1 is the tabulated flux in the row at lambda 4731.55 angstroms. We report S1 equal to 9.283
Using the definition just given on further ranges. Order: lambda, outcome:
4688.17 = 9.761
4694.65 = 8.93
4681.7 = 8.608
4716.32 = 10.99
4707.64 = 8.805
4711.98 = 10.62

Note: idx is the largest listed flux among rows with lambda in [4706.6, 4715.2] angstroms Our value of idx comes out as 10.62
